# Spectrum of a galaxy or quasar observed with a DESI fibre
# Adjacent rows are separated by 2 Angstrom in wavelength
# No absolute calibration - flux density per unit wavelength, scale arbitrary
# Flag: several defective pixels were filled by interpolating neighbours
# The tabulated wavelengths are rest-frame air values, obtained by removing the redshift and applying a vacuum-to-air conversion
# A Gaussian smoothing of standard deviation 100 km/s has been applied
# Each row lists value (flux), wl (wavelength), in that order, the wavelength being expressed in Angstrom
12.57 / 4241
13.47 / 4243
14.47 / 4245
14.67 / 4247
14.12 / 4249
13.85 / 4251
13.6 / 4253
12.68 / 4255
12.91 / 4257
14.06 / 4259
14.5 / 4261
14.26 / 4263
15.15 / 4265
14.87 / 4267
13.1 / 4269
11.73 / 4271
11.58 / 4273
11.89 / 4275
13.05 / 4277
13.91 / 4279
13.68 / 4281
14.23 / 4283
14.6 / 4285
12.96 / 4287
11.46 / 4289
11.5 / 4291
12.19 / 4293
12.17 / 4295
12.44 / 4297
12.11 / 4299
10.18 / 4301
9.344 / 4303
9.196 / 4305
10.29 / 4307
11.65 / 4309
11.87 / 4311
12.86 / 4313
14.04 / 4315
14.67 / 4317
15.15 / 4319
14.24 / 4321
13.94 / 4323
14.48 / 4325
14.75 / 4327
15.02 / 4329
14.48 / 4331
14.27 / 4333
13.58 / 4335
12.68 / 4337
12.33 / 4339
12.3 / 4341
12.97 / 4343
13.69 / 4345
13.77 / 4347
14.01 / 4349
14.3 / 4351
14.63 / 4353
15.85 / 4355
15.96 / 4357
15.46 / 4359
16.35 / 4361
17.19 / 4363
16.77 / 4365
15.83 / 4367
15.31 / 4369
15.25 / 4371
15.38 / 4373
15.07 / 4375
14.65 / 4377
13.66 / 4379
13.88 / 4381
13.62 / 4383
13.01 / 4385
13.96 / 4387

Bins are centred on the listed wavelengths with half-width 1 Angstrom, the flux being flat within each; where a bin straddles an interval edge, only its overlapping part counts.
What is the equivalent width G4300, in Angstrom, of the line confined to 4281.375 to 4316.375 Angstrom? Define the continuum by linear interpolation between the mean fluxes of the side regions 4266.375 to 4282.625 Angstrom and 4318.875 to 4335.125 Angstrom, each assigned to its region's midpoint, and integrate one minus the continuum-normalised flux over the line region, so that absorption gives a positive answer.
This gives 4.2 Angstrom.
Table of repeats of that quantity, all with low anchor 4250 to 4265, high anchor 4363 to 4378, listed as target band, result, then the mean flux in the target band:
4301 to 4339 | 4.5 Angstrom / 13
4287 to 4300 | 2.1 Angstrom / 12.1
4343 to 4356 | 0.8 Angstrom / 14.3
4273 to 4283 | 0.7 Angstrom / 13.1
